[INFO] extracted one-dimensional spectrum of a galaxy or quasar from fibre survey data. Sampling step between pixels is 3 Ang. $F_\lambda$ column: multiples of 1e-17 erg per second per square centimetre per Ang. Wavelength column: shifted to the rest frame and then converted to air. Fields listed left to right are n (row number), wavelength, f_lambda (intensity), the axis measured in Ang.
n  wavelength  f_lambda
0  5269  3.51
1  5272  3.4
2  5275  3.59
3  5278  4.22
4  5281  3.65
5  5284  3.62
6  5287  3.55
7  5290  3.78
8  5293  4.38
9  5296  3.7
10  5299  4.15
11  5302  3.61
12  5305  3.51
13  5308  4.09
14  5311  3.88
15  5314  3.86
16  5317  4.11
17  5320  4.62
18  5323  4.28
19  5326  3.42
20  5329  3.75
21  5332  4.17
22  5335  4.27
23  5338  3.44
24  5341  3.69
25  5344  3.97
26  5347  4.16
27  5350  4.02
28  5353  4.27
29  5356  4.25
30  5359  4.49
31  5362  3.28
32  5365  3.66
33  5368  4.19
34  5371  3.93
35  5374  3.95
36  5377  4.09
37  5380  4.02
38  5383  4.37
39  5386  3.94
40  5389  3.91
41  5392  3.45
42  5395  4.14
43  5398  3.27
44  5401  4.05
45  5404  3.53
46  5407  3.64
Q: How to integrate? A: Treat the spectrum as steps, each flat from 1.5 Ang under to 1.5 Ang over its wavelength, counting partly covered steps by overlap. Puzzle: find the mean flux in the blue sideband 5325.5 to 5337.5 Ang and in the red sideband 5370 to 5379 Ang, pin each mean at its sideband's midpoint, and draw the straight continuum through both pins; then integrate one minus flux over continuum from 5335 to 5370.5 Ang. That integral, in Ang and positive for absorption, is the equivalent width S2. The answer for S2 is -0.1 Ang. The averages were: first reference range 3.9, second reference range 4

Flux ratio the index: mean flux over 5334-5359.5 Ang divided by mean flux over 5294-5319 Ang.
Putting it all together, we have 1.0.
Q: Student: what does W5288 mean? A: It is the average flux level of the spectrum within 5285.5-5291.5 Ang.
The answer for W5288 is 3.66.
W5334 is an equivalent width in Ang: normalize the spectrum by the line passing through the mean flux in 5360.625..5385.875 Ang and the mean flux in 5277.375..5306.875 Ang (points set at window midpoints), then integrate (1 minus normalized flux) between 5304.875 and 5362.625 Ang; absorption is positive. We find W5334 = -1.8 Ang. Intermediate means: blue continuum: 3.81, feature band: 4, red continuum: 3.94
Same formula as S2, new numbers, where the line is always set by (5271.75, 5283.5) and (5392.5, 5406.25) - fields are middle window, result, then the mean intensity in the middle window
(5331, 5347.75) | -0.92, 3.93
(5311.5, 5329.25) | -1.35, 4.02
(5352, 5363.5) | -1.04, 4.06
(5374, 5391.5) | -1.40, 4.02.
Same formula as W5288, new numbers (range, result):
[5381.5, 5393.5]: 3.92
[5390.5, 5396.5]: 3.79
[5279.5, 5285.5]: 3.63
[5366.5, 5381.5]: 4.04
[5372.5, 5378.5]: 4.02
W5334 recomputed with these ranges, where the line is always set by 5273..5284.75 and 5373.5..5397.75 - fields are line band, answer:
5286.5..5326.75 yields -1.4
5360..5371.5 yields 0.4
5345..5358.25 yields -1.0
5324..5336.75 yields -0.2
